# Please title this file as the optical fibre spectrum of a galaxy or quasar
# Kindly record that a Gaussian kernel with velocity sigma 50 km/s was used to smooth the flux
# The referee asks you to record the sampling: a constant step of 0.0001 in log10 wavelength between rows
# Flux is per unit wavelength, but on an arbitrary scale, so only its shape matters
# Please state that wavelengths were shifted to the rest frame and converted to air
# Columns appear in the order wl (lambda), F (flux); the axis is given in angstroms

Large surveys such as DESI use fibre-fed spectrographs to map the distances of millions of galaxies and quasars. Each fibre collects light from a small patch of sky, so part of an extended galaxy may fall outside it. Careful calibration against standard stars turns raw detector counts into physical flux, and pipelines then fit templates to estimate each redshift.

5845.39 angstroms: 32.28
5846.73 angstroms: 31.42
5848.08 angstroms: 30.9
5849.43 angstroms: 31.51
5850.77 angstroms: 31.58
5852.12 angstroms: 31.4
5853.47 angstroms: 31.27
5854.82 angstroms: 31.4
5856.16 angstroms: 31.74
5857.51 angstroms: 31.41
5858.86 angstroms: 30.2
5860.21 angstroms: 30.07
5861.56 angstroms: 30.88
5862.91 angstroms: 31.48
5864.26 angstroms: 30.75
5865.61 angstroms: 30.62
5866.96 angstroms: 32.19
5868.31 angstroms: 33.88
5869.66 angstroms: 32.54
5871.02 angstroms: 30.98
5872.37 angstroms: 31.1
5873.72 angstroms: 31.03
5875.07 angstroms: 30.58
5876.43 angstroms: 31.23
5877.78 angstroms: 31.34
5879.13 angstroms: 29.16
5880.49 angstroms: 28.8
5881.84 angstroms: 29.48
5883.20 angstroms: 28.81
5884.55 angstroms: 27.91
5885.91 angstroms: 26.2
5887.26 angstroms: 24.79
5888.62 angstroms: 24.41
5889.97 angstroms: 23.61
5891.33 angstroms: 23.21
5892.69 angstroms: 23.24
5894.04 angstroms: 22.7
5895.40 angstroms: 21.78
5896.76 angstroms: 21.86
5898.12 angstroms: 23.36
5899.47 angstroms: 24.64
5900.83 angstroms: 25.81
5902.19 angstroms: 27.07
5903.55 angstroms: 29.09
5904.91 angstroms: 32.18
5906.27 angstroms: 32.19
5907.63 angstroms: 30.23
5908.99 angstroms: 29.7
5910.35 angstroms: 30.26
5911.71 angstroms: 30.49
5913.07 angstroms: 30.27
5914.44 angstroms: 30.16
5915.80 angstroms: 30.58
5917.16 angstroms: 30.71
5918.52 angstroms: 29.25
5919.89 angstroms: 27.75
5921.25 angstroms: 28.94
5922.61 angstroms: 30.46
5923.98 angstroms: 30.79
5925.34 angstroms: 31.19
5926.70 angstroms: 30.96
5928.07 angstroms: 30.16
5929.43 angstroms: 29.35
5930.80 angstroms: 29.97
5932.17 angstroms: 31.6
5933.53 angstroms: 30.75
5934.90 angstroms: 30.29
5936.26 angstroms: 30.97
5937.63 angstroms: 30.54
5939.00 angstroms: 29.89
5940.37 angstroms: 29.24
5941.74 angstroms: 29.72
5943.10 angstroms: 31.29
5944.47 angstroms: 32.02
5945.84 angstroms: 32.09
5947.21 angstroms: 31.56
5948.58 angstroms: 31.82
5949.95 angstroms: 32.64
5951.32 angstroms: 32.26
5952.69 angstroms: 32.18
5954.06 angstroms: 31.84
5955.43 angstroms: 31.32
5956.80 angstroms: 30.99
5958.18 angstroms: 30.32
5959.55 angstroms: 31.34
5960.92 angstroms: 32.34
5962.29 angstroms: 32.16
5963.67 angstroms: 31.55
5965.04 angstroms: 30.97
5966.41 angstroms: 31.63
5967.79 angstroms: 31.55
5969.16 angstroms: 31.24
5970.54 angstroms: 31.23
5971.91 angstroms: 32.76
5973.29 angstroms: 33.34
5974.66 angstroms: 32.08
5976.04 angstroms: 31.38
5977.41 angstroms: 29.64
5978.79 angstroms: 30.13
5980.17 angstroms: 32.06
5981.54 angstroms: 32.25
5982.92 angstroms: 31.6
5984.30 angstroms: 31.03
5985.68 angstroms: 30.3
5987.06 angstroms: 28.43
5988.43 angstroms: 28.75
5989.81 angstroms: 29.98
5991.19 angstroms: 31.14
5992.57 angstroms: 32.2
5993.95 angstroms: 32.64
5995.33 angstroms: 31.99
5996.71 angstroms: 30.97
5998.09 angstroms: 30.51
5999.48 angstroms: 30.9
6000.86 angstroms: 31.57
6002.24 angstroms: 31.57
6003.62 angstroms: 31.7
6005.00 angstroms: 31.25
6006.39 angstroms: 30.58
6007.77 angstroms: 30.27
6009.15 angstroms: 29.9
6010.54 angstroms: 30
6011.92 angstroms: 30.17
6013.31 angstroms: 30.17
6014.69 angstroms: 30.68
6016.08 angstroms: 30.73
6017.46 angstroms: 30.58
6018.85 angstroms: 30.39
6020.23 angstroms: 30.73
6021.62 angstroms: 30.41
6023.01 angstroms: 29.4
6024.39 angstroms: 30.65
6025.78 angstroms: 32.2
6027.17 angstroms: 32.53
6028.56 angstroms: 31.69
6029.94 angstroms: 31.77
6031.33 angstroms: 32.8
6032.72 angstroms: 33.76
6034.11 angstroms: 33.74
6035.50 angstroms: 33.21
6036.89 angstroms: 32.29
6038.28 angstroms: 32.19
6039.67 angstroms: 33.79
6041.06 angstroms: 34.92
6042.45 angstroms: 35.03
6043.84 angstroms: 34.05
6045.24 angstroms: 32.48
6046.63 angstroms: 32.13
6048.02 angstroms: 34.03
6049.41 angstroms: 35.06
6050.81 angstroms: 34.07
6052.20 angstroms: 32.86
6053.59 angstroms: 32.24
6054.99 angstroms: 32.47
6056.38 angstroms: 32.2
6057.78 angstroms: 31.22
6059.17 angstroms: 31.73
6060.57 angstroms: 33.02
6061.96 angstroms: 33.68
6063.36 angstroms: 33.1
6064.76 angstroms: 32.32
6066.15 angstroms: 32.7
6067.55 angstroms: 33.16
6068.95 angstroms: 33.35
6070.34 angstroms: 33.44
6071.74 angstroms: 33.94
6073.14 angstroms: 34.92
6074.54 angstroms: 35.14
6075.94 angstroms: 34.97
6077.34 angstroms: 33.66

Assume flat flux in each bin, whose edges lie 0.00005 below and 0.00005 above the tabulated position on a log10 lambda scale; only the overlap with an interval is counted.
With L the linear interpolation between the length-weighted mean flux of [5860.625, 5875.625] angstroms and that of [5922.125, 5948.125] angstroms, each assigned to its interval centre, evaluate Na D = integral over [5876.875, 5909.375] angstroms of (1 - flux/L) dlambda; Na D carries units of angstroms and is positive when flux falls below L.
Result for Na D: 4.6 angstroms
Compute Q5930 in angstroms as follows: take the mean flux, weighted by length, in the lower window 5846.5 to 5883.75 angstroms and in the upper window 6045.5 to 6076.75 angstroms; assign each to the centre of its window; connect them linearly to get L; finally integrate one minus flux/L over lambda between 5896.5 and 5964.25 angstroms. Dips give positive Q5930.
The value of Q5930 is 3.27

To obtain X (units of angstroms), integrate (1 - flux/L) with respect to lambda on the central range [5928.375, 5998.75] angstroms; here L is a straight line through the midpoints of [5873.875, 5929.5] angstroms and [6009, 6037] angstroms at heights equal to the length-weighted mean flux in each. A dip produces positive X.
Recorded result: -3.28 angstroms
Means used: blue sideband 28.2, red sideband 31.3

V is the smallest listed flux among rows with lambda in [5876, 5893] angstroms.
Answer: 23.21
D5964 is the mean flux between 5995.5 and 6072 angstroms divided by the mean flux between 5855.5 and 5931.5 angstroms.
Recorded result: 1.11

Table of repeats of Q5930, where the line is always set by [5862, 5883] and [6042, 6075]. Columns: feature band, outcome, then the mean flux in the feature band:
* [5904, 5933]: 1.09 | 30.3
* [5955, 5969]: 0.28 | 31.4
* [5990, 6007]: 0.58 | 31.4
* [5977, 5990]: 0.75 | 30.5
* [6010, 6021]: 0.76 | 30.4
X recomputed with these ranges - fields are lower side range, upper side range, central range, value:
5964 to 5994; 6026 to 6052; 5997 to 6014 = 0.7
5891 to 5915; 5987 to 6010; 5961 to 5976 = -1.1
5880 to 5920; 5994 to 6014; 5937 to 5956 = -1.6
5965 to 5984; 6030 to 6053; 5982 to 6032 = 2.4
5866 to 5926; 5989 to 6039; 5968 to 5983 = -0.6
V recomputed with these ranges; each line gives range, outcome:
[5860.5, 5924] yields 21.78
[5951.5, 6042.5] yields 28.43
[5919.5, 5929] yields 27.75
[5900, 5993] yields 25.81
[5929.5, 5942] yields 29.24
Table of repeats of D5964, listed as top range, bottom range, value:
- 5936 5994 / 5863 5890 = 1.05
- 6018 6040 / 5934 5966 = 1.02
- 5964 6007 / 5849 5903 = 1.09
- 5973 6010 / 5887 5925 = 1.13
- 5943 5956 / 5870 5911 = 1.16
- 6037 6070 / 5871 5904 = 1.24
